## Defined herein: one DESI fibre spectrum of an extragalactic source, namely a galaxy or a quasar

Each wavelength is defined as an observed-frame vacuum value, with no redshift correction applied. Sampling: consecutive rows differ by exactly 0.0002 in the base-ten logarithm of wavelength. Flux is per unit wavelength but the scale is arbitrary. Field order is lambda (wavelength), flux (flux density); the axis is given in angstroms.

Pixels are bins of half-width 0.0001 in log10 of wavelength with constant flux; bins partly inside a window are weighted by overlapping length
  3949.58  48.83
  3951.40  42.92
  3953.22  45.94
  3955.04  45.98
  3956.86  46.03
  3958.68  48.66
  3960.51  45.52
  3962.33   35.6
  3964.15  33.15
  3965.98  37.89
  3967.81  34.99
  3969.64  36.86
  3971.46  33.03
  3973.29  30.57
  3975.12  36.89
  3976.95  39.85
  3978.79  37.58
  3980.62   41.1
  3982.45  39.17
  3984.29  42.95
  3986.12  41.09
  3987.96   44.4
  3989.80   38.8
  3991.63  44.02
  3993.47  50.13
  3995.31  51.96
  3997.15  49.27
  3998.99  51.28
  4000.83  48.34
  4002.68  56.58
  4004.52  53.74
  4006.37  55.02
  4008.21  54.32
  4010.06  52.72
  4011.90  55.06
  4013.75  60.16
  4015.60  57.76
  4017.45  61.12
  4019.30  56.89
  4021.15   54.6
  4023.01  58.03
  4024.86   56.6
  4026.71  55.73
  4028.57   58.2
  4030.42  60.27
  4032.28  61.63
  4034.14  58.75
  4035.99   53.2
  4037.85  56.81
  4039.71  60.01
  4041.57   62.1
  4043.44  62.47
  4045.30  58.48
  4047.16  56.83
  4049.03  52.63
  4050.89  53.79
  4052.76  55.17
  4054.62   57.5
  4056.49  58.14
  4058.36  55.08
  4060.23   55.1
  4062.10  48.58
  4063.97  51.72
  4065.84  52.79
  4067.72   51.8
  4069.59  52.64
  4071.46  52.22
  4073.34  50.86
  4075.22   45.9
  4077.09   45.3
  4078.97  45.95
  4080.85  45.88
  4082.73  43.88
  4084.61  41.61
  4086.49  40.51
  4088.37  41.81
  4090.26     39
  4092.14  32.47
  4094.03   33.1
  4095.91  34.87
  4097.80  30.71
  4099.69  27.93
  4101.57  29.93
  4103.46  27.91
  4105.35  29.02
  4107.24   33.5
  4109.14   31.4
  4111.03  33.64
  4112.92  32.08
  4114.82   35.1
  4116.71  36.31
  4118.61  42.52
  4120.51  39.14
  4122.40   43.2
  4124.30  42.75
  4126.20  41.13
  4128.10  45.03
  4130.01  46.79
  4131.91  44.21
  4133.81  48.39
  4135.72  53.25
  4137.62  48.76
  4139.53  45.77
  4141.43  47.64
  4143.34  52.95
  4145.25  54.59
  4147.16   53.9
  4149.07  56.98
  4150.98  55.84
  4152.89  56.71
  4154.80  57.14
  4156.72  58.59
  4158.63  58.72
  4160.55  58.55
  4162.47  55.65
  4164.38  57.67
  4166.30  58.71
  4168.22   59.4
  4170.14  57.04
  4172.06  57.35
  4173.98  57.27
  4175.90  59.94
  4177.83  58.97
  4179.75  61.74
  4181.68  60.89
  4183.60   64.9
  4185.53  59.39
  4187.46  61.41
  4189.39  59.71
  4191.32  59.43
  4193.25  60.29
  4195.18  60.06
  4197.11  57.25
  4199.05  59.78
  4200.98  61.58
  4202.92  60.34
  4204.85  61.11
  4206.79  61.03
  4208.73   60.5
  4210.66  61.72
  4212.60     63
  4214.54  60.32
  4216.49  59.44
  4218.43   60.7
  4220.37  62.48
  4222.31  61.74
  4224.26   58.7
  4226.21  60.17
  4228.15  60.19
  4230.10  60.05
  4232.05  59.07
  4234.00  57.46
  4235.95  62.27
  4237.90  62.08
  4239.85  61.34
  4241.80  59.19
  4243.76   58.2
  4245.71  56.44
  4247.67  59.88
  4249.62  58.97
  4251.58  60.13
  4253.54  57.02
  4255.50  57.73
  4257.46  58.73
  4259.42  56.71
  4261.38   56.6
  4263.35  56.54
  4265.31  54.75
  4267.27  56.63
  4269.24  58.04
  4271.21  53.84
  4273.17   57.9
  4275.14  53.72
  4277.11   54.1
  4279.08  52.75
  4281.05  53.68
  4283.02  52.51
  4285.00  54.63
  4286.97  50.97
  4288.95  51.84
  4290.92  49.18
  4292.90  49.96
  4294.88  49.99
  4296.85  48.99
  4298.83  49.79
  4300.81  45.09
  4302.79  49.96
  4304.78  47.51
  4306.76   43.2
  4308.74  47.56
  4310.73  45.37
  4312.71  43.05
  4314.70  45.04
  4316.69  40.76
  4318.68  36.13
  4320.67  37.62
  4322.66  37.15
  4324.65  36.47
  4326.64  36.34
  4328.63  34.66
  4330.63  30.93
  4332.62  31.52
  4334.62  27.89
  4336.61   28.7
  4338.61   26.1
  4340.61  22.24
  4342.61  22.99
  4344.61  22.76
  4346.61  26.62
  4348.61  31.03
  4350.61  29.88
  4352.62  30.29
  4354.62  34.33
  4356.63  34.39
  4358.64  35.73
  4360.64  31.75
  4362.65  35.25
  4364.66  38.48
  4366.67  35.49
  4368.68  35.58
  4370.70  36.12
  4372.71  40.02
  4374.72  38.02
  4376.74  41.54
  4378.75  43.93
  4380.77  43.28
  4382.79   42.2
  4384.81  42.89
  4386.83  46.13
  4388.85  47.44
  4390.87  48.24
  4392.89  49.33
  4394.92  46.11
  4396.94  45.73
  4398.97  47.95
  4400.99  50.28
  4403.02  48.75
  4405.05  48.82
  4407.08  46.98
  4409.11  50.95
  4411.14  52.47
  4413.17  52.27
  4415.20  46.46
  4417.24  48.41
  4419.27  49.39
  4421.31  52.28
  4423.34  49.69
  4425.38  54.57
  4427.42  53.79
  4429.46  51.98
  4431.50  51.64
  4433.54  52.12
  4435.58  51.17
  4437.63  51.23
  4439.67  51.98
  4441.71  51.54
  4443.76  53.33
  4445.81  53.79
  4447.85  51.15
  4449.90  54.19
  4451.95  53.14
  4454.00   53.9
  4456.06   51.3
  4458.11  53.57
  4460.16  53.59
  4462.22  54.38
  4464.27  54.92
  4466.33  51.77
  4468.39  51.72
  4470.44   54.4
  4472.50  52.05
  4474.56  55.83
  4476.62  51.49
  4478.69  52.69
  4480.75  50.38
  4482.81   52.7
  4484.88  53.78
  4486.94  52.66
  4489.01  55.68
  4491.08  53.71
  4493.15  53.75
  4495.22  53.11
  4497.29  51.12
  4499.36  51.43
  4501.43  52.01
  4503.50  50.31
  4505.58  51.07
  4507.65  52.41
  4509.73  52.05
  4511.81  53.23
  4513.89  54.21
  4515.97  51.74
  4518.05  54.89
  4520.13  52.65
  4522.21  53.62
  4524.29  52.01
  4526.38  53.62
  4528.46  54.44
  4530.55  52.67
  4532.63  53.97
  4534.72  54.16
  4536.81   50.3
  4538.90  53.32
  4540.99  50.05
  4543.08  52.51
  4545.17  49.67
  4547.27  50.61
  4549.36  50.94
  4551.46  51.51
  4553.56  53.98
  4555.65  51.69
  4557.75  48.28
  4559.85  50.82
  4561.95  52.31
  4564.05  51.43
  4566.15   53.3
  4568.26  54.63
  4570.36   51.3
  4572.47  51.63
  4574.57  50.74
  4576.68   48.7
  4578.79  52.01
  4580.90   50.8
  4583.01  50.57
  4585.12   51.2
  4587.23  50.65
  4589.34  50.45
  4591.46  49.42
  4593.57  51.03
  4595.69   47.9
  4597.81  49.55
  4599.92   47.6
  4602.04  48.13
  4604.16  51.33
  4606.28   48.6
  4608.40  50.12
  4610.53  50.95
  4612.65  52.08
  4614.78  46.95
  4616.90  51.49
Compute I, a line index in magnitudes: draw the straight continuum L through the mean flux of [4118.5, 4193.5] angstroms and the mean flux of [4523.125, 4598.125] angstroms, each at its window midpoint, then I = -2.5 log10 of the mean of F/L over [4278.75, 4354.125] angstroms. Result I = 0.31 mag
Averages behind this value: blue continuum 54.2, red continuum 51.5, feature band 39.8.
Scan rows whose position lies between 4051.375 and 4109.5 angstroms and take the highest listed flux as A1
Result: 58.14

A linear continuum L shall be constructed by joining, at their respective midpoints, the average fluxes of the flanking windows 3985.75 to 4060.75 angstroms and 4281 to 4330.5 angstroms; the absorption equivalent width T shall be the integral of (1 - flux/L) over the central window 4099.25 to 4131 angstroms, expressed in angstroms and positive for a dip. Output 9.3 angstroms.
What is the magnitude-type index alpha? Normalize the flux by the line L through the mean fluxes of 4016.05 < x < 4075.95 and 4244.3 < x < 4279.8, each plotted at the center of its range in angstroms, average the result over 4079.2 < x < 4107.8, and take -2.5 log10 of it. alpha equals 0.49 mag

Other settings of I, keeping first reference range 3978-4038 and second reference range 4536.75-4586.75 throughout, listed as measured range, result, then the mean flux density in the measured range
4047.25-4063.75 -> -0.05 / 54.5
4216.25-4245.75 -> -0.16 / 60.1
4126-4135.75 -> 0.13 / 46.2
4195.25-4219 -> -0.17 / 60.5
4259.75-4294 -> -0.05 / 54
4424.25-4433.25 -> -0.03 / 52.9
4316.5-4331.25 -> 0.39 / 36.1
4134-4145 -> 0.04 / 49.9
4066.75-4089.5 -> 0.12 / 46.5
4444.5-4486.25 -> -0.03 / 53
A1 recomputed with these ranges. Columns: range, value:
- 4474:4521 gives 55.83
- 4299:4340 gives 49.96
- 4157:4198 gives 64.9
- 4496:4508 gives 52.41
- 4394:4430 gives 54.57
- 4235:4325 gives 62.27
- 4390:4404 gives 50.28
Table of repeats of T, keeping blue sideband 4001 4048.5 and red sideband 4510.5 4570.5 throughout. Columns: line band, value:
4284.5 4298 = 1.01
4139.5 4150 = 0.68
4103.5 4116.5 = 5.55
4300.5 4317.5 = 2.88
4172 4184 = -0.93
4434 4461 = 0.33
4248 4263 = -0.80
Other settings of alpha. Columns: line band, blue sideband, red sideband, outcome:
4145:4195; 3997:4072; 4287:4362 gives -0.23 mag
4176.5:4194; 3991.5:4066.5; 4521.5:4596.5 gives -0.12 mag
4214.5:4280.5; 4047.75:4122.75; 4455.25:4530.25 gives -0.24 mag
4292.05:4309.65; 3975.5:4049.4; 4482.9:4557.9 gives 0.10 mag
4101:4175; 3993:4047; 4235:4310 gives 0.17 mag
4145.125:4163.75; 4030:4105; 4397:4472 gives -0.16 mag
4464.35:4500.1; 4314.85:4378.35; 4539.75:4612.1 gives -0.21 mag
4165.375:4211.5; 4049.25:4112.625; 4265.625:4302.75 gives -0.24 mag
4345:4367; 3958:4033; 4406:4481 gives 0.49 mag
